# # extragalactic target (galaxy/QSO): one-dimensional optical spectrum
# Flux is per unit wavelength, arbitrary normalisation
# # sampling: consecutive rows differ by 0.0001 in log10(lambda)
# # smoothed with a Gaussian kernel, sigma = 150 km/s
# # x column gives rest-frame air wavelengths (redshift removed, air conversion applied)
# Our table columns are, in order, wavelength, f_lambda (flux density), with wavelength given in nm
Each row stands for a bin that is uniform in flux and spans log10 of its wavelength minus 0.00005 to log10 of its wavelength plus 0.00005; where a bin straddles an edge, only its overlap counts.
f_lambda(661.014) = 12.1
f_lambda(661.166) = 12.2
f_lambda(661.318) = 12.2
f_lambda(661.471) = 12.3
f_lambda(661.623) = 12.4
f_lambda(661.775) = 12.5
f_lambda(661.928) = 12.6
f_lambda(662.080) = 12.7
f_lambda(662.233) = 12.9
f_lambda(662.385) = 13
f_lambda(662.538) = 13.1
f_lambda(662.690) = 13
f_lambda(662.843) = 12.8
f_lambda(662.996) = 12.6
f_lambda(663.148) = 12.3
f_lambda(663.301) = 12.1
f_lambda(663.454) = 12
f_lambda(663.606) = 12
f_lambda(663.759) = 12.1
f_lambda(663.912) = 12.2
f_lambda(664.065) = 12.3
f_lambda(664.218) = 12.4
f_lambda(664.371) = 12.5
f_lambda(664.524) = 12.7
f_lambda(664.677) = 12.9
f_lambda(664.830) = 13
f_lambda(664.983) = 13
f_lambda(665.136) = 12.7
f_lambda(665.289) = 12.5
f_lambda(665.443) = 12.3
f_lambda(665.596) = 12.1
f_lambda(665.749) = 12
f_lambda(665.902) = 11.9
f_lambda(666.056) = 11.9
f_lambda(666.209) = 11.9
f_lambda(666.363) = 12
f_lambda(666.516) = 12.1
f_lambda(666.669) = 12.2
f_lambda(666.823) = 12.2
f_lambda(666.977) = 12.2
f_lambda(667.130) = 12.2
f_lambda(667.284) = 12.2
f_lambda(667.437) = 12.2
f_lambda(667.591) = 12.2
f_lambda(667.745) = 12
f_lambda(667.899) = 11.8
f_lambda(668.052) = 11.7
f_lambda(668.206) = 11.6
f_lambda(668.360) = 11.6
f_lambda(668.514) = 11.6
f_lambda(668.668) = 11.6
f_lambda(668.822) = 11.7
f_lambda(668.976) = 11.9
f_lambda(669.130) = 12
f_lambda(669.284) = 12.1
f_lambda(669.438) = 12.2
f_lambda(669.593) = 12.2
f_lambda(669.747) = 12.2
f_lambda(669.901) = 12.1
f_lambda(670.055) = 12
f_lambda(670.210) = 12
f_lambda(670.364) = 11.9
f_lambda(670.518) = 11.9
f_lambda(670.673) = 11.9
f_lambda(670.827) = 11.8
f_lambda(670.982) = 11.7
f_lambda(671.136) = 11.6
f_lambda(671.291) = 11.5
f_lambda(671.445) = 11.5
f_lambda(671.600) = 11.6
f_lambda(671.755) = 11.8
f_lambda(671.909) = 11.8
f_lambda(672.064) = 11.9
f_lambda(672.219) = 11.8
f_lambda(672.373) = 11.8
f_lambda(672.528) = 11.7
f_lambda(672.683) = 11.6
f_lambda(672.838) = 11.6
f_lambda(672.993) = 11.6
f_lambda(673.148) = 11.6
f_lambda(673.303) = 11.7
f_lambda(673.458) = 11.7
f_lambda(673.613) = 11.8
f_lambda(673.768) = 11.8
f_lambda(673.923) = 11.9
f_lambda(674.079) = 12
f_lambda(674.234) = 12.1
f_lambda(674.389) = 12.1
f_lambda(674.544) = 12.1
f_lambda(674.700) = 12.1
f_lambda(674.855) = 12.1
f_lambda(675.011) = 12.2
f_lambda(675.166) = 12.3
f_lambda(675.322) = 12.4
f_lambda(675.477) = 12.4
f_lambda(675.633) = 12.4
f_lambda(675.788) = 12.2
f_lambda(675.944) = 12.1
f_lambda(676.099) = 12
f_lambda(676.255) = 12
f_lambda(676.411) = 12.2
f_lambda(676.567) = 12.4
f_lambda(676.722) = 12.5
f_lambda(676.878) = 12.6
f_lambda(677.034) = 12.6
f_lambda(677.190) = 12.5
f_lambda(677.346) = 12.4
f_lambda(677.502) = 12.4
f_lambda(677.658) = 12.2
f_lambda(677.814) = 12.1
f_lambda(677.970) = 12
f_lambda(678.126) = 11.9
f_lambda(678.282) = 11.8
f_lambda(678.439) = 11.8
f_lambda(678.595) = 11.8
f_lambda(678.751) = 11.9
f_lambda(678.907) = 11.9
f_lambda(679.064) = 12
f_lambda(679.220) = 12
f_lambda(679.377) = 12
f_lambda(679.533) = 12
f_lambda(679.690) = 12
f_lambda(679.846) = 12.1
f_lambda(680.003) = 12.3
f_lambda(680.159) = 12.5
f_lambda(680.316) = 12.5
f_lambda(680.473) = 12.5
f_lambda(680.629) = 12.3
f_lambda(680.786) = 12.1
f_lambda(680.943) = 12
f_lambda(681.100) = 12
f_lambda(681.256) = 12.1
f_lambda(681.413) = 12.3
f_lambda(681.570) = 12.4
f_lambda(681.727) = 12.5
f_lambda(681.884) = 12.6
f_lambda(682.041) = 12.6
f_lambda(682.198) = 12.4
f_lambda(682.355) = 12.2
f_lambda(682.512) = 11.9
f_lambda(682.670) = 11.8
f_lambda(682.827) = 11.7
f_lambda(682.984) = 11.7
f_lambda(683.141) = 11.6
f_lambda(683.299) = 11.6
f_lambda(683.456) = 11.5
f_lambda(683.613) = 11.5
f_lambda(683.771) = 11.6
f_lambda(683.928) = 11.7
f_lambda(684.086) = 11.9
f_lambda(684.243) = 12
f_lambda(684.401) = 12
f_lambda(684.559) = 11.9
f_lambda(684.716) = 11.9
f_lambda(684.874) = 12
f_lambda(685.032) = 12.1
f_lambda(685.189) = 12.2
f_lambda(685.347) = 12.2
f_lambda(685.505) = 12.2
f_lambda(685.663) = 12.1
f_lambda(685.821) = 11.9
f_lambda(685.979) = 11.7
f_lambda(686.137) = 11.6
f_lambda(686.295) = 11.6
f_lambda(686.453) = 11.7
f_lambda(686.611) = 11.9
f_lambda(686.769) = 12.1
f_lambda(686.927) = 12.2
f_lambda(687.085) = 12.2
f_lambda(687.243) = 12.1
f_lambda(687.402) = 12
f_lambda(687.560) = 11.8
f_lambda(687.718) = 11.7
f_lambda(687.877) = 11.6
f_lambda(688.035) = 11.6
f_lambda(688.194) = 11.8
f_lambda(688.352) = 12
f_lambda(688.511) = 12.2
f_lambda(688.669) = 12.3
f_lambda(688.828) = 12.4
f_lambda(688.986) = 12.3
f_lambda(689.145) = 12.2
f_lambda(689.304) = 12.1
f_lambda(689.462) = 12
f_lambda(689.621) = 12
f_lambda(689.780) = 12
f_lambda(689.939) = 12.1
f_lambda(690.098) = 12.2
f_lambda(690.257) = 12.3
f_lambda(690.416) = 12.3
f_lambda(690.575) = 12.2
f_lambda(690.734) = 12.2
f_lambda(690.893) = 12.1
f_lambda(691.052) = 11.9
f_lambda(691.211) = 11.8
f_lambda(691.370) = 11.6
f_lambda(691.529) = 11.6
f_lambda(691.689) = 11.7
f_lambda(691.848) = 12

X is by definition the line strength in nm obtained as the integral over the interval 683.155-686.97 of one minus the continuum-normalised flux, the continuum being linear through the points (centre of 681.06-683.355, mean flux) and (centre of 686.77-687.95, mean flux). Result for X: 0.05 nm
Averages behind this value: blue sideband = 12.1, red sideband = 12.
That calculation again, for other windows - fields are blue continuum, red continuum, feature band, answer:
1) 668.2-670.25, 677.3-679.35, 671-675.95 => 0.03 nm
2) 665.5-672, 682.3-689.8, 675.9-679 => -0.06 nm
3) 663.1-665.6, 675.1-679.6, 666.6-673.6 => 0.26 nm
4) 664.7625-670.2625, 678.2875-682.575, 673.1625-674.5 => 0.03 nm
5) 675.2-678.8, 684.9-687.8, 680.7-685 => 0.02 nm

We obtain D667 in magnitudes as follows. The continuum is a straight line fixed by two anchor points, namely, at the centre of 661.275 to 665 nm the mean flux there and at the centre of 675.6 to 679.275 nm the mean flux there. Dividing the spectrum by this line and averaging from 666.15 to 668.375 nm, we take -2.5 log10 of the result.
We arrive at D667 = 0.04 mag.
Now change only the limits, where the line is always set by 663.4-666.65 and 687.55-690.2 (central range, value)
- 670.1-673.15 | 0.05 mag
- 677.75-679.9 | 0.02 mag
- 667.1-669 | 0.04 mag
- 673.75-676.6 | 0.00 mag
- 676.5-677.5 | -0.03 mag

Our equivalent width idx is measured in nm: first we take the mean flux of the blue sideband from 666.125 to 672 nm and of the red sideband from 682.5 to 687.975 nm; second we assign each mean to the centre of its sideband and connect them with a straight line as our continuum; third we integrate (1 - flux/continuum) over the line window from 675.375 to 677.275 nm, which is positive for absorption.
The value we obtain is -0.07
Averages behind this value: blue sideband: 11.9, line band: 12.3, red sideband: 11.9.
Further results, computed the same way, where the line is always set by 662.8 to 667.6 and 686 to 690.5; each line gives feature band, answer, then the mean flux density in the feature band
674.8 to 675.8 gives -0.01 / 12.3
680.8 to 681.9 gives -0.01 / 12.2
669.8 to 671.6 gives 0.06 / 11.8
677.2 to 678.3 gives 0.00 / 12.2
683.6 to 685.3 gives 0.02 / 11.9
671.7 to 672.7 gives 0.04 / 11.8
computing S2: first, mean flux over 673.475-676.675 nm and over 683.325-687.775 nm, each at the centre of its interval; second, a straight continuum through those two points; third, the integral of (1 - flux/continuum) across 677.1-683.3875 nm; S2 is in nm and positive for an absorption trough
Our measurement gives -0.05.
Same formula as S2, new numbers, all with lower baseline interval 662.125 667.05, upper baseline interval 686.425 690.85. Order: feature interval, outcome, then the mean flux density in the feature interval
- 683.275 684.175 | 0.04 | 11.6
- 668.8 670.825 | 0.05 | 12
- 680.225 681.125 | -0.01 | 12.2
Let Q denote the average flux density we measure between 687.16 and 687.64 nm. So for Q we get 12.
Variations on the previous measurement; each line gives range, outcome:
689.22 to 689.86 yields 12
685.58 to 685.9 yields 12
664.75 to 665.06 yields 13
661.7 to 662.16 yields 12.6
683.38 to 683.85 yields 11.5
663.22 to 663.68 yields 12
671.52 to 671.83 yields 11.7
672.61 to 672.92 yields 11.6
